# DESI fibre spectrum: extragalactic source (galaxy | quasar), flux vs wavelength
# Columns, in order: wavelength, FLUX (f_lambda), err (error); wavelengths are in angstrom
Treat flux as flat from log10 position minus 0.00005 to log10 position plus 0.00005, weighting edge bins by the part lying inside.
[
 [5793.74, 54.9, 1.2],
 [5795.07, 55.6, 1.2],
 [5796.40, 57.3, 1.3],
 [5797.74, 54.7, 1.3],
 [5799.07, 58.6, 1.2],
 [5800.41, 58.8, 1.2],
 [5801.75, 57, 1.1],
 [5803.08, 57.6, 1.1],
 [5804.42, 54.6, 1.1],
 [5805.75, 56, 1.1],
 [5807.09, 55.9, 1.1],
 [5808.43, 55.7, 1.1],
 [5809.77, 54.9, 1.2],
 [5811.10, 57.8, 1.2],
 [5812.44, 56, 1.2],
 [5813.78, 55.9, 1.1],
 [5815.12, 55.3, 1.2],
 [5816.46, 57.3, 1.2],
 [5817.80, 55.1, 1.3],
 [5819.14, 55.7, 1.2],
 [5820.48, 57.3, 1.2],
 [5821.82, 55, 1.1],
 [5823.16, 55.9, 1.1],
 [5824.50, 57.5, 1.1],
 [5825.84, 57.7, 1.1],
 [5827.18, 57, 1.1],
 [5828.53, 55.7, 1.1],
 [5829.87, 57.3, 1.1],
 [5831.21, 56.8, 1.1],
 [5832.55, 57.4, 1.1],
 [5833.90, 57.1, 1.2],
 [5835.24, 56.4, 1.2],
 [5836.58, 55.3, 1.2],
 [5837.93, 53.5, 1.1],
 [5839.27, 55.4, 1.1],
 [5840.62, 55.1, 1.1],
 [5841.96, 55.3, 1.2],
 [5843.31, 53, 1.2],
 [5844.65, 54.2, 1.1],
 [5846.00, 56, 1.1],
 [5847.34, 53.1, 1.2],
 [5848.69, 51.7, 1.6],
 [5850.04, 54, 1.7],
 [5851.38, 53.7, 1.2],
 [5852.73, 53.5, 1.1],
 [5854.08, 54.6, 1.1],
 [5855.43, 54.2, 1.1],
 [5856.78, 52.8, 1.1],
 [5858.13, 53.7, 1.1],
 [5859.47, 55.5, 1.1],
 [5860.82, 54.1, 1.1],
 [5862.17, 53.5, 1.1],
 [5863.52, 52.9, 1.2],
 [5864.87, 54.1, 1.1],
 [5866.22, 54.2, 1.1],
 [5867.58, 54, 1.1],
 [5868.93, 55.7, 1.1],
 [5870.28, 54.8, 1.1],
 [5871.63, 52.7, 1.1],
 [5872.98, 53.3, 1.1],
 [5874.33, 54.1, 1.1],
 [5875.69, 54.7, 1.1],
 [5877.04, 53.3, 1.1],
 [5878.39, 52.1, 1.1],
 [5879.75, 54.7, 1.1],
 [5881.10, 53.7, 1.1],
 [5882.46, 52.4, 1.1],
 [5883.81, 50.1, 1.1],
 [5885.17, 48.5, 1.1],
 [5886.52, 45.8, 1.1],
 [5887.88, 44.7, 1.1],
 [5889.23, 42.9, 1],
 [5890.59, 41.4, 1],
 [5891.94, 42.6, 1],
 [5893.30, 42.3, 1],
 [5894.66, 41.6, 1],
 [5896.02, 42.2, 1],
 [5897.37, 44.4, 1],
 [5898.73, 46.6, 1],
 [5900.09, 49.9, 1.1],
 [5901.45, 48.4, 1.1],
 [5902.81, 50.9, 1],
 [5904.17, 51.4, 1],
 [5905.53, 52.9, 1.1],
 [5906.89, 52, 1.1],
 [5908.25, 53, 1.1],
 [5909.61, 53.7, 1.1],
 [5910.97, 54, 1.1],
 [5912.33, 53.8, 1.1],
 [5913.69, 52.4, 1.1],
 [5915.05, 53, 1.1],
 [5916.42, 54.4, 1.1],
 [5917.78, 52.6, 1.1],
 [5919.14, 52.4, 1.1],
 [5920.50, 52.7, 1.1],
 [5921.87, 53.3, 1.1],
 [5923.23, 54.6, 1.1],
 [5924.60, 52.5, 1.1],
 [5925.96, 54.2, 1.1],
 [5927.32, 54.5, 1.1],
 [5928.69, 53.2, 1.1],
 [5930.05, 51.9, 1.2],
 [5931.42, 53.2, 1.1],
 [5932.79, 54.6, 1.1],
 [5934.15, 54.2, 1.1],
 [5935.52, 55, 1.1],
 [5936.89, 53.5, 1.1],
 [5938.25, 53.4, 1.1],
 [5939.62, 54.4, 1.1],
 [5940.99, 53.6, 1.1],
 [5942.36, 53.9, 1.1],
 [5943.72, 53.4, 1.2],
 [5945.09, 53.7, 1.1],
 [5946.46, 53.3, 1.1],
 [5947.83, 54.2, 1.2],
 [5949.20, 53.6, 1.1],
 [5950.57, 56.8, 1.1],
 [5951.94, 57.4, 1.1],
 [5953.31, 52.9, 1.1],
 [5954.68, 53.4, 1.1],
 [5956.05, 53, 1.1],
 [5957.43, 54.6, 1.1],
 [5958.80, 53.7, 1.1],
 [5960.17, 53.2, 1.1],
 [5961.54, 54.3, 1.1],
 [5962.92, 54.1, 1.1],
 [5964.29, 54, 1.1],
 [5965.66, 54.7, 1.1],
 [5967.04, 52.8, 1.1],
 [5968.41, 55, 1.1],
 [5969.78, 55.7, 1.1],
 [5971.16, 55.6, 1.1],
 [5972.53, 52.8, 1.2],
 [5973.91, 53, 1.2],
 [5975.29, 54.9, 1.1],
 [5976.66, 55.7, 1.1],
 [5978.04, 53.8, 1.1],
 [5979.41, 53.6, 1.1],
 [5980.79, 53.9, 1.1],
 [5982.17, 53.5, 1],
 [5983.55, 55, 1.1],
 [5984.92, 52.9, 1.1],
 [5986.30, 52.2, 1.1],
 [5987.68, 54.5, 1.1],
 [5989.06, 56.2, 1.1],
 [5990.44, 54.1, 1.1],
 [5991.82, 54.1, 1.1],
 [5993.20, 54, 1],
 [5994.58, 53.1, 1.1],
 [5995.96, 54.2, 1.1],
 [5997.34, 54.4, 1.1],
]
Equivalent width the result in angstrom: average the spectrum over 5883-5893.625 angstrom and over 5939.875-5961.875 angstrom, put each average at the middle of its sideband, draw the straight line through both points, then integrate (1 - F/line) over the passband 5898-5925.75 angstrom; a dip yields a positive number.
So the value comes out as -2.2 angstrom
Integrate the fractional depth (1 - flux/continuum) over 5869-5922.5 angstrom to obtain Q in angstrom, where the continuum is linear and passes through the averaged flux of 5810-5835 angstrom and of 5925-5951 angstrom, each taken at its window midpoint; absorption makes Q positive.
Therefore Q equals 4.4 angstrom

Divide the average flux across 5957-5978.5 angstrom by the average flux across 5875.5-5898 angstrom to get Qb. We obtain 1.15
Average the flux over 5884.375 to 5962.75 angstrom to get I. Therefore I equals 51.6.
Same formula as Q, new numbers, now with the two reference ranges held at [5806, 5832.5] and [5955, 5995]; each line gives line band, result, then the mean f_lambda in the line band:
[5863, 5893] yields 2.5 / 50.9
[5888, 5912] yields 3.2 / 47.7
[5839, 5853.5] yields 0.5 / 54.1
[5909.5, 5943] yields 0.7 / 53.6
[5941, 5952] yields 0.0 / 54.3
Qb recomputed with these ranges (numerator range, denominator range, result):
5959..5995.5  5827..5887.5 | 1.00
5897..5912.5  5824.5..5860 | 0.93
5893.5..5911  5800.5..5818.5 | 0.87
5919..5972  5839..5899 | 1.05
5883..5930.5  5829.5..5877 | 0.92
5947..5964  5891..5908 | 1.15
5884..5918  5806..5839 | 0.86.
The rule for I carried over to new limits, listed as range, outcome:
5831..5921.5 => 52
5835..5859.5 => 54.2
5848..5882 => 53.8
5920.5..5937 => 53.7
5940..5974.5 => 54.1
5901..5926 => 52.8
